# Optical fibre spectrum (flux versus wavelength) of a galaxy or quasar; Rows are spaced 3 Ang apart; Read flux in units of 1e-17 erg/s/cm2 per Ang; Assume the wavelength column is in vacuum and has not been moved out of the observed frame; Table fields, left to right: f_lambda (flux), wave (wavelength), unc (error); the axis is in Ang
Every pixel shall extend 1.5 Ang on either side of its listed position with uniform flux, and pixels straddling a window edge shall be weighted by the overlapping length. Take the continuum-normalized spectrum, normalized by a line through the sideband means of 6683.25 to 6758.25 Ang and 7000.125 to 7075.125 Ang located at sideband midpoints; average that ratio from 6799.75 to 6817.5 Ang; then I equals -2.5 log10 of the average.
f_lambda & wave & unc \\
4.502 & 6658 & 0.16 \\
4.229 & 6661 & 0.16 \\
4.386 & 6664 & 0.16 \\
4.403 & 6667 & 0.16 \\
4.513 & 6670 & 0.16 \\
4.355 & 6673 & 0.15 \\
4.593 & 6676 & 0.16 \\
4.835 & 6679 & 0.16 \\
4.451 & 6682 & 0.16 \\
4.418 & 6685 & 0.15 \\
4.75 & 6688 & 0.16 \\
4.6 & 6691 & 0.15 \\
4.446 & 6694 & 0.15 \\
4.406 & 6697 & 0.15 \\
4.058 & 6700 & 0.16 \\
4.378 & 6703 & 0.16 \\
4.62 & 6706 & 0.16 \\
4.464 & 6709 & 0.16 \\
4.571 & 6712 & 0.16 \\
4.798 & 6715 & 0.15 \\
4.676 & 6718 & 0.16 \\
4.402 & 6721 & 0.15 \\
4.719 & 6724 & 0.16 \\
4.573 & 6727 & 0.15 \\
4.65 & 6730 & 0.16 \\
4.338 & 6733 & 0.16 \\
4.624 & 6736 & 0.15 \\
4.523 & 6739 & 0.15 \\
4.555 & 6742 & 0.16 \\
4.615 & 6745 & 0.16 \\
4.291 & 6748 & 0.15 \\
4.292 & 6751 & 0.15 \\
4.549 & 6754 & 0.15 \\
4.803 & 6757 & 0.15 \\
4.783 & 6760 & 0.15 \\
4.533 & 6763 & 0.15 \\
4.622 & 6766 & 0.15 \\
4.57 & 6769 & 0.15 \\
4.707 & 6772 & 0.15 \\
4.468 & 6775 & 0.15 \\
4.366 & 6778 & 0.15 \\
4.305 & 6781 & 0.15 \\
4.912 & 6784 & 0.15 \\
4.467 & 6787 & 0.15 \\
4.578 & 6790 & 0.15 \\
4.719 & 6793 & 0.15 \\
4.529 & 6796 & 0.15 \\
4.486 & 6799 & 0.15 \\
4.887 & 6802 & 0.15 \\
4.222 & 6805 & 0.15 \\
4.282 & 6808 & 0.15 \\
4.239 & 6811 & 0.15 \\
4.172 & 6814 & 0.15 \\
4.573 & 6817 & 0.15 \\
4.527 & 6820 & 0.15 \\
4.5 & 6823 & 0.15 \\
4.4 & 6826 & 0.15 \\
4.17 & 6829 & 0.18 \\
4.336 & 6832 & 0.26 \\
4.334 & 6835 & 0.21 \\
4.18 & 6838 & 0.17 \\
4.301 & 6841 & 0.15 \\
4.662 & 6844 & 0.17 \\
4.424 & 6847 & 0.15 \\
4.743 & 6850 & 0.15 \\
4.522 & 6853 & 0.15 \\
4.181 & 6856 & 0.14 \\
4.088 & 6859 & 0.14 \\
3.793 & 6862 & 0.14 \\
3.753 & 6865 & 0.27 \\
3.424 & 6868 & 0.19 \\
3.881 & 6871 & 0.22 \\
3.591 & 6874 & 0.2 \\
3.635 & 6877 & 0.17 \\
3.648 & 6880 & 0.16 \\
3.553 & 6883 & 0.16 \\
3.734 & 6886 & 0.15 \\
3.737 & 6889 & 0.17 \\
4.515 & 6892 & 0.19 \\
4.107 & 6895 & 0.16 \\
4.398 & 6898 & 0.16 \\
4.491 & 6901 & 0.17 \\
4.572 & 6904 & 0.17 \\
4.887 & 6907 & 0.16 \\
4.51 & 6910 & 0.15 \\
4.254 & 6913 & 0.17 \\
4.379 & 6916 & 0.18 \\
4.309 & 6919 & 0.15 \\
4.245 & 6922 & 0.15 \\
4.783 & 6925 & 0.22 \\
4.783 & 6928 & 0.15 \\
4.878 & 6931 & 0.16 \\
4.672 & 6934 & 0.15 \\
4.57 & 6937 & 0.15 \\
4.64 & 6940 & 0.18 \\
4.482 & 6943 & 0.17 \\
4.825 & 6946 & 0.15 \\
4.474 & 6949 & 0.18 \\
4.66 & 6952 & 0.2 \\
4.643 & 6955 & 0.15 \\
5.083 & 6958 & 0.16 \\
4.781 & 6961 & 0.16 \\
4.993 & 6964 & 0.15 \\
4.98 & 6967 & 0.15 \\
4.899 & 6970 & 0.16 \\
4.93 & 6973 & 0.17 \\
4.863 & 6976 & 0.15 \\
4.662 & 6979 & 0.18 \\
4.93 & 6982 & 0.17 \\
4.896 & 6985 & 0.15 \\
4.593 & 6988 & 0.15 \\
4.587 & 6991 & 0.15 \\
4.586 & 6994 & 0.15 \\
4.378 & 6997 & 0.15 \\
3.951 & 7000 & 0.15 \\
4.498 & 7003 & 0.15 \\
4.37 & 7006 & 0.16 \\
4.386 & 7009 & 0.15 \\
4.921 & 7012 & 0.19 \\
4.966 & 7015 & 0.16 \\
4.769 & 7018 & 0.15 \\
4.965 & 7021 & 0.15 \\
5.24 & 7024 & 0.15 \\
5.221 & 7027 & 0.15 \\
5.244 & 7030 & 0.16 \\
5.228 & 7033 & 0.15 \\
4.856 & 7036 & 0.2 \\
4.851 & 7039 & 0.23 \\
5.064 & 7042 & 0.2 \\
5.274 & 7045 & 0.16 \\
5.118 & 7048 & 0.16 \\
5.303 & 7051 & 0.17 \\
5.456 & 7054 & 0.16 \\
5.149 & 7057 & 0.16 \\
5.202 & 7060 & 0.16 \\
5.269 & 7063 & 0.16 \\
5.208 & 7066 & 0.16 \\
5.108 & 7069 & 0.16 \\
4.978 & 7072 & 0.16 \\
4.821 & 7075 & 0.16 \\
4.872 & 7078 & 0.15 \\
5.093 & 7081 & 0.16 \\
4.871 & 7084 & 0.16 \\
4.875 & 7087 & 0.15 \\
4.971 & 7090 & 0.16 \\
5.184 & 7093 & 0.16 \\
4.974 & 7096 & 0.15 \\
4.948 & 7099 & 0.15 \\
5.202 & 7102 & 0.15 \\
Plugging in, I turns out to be 0.06 mag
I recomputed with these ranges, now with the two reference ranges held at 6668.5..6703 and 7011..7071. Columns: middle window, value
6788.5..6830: 0.061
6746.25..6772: 0.013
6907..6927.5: 0.101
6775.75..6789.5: 0.035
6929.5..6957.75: 0.063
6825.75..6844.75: 0.103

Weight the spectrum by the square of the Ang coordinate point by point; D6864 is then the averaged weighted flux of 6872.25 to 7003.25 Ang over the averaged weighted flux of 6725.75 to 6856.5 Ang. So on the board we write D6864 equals 1.04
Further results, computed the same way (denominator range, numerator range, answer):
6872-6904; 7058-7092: 1.34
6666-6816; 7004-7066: 1.21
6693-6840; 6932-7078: 1.16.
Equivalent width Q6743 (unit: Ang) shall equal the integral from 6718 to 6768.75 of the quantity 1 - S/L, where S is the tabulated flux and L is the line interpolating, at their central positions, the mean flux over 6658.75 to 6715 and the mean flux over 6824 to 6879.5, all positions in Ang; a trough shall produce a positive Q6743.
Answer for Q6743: -2.32 Ang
